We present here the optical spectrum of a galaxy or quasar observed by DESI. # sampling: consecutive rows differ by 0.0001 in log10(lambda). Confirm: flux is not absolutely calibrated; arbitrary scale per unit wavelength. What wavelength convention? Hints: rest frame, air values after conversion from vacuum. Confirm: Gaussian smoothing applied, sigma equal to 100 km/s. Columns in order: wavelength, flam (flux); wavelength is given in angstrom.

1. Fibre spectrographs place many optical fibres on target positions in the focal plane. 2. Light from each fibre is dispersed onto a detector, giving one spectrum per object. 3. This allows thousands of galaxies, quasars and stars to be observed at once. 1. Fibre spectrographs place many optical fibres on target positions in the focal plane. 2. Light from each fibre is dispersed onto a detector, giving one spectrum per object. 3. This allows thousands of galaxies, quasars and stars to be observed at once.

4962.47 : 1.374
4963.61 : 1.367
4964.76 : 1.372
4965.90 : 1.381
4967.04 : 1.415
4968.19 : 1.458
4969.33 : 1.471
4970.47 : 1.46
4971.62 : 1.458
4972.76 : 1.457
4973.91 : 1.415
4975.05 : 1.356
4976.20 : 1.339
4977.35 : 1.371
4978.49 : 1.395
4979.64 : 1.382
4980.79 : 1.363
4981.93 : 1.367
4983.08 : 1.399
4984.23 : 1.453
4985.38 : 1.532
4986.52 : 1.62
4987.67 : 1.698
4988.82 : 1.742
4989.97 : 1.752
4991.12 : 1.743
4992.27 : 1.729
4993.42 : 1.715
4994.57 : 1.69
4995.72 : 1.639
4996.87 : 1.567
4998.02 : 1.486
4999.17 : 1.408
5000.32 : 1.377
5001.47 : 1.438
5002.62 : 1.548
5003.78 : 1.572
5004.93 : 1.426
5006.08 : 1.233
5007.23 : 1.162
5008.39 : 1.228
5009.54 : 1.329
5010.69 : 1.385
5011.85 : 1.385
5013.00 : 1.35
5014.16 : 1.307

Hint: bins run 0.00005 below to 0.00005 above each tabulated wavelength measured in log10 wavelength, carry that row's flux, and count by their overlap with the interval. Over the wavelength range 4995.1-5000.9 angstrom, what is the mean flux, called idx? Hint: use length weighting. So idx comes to 1.5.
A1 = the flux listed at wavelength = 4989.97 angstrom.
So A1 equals 1.752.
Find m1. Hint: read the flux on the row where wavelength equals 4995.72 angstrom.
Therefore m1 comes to 1.639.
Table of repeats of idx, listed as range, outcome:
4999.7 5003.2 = 1.45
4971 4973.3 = 1.46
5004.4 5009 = 1.26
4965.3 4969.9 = 1.43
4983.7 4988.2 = 1.58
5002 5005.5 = 1.51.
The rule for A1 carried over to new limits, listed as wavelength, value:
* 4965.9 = 1.381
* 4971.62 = 1.458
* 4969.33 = 1.471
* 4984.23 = 1.453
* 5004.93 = 1.426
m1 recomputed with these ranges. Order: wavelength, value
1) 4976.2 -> 1.339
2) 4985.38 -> 1.532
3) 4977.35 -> 1.371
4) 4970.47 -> 1.46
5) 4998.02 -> 1.486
